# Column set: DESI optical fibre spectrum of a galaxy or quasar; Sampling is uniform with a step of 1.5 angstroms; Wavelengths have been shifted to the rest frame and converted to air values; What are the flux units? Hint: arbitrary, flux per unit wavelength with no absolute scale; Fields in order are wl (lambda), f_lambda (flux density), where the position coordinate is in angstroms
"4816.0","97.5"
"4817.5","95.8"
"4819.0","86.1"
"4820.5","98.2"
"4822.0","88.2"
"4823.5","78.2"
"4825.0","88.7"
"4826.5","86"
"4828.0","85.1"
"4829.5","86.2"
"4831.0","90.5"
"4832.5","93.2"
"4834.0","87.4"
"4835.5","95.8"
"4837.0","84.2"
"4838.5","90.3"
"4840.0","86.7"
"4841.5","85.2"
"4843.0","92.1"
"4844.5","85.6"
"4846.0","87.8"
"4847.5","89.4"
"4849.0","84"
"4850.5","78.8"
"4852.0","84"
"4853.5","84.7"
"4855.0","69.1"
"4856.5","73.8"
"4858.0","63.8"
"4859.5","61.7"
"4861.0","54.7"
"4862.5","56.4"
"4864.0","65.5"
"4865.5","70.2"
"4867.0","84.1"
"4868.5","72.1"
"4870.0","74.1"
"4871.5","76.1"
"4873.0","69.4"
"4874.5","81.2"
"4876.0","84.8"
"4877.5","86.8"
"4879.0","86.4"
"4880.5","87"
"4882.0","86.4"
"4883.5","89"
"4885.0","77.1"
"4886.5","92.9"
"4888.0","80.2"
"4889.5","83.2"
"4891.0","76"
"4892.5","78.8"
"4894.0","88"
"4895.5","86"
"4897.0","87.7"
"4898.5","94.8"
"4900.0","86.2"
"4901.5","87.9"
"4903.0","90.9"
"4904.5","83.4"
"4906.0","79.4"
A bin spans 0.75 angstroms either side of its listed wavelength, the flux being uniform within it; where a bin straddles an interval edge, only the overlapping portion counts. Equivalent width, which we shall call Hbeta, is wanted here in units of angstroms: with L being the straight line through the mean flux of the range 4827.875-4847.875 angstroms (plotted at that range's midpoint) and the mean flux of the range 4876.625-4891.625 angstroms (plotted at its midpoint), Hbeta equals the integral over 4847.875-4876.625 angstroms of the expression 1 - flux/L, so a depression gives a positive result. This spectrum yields 4.4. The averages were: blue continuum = 88.6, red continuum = 84.6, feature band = 73.2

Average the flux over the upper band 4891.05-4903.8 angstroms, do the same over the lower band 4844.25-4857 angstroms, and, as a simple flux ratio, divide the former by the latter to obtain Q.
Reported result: 1.1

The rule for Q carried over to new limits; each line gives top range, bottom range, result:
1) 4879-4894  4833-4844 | 0.94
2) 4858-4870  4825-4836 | 0.75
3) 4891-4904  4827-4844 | 0.98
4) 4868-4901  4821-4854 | 0.95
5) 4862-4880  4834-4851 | 0.87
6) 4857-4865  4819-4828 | 0.70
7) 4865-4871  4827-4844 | 0.85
